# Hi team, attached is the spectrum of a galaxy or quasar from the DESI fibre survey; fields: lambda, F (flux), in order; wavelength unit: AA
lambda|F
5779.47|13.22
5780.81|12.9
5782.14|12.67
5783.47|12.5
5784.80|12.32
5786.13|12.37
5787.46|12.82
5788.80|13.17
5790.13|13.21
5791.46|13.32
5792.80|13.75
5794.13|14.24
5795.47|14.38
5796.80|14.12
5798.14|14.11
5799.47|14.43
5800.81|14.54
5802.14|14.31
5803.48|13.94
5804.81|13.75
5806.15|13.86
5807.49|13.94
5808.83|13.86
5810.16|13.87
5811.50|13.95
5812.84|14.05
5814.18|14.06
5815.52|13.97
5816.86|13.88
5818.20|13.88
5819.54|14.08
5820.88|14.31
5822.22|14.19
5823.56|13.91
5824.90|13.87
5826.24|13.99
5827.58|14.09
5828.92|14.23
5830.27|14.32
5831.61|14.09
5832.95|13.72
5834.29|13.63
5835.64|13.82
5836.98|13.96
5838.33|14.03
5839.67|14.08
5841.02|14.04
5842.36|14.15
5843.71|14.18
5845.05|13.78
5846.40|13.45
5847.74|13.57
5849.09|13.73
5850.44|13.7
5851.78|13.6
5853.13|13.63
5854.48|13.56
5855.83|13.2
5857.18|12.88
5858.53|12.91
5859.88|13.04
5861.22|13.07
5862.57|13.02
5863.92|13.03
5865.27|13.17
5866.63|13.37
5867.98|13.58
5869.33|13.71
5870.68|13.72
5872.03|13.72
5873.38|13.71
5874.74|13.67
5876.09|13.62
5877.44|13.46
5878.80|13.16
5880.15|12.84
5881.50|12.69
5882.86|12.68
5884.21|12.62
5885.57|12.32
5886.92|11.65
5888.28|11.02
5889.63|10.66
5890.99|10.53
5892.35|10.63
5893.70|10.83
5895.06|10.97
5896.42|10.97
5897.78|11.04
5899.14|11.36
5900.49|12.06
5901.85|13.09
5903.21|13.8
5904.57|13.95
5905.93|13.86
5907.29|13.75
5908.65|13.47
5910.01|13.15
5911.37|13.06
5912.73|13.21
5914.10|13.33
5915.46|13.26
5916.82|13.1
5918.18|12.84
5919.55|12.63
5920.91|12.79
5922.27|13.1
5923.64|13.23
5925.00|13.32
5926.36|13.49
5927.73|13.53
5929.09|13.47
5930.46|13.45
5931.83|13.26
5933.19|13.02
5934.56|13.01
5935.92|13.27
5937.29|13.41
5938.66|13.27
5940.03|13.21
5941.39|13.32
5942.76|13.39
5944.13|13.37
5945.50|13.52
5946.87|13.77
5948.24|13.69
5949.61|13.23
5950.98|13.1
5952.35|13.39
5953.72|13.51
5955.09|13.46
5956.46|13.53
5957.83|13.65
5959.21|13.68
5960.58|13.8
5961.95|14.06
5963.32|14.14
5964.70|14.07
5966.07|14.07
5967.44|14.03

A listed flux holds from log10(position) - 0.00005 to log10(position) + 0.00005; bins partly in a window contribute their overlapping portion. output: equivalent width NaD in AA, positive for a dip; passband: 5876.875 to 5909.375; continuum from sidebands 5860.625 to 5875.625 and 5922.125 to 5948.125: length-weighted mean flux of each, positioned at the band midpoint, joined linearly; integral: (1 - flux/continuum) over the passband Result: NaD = 2.9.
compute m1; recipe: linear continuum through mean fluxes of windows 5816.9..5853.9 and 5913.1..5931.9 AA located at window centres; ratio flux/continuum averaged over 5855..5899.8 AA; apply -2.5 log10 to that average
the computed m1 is 0.09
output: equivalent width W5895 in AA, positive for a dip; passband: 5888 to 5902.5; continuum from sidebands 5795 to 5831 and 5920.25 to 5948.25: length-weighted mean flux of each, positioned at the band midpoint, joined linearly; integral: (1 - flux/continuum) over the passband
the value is 2.53 AA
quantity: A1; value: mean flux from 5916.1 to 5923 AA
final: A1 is 12.9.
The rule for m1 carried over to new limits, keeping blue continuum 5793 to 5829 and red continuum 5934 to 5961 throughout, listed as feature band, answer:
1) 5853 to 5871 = 0.05 mag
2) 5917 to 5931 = 0.03 mag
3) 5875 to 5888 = 0.08 mag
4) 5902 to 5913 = 0.01 mag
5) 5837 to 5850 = 0.00 mag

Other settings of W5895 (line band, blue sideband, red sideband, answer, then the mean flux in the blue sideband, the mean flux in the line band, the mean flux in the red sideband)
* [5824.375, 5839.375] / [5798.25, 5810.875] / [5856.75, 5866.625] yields -0.45 AA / 14.1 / 14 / 13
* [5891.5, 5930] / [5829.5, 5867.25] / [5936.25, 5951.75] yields 2.00 AA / 13.6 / 12.8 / 13.4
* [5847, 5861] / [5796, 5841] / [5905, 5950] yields 0.42 AA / 14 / 13.4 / 13.3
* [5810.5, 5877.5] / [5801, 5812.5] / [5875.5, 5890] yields -2.55 AA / 14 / 13.7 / 12.5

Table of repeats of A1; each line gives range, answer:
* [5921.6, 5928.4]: 13.3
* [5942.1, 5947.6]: 13.5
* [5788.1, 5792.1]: 13.2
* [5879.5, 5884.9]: 12.7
